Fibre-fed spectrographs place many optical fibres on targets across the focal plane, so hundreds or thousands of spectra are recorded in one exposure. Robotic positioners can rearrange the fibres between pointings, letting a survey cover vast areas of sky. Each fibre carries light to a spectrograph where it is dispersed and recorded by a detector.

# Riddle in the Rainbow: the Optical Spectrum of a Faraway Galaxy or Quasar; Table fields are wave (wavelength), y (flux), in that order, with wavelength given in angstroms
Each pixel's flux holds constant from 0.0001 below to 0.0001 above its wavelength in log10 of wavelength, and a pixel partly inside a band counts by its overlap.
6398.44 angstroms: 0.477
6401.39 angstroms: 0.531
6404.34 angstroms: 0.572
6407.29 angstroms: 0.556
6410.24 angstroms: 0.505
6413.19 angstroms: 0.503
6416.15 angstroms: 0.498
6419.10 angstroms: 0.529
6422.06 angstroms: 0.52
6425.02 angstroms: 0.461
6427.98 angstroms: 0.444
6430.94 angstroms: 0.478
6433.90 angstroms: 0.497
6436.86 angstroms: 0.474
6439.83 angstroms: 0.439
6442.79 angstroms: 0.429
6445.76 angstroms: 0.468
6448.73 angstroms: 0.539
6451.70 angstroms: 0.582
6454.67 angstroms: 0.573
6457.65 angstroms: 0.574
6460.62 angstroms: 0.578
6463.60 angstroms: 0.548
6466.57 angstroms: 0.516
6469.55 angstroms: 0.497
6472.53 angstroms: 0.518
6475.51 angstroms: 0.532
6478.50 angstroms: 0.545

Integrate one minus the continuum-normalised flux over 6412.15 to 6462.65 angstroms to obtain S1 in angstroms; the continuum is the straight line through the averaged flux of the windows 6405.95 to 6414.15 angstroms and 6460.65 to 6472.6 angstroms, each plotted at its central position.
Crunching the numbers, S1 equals 1.8 angstroms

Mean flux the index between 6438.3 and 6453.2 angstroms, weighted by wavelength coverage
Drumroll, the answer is 0.491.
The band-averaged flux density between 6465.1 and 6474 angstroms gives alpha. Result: 0.51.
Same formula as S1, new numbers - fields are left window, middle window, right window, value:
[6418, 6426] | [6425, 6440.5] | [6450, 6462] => 1.75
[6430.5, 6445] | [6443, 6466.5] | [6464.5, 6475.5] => -2.49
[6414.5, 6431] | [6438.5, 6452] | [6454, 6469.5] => 1.07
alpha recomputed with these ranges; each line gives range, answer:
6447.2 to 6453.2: 0.56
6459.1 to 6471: 0.535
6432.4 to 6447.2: 0.462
